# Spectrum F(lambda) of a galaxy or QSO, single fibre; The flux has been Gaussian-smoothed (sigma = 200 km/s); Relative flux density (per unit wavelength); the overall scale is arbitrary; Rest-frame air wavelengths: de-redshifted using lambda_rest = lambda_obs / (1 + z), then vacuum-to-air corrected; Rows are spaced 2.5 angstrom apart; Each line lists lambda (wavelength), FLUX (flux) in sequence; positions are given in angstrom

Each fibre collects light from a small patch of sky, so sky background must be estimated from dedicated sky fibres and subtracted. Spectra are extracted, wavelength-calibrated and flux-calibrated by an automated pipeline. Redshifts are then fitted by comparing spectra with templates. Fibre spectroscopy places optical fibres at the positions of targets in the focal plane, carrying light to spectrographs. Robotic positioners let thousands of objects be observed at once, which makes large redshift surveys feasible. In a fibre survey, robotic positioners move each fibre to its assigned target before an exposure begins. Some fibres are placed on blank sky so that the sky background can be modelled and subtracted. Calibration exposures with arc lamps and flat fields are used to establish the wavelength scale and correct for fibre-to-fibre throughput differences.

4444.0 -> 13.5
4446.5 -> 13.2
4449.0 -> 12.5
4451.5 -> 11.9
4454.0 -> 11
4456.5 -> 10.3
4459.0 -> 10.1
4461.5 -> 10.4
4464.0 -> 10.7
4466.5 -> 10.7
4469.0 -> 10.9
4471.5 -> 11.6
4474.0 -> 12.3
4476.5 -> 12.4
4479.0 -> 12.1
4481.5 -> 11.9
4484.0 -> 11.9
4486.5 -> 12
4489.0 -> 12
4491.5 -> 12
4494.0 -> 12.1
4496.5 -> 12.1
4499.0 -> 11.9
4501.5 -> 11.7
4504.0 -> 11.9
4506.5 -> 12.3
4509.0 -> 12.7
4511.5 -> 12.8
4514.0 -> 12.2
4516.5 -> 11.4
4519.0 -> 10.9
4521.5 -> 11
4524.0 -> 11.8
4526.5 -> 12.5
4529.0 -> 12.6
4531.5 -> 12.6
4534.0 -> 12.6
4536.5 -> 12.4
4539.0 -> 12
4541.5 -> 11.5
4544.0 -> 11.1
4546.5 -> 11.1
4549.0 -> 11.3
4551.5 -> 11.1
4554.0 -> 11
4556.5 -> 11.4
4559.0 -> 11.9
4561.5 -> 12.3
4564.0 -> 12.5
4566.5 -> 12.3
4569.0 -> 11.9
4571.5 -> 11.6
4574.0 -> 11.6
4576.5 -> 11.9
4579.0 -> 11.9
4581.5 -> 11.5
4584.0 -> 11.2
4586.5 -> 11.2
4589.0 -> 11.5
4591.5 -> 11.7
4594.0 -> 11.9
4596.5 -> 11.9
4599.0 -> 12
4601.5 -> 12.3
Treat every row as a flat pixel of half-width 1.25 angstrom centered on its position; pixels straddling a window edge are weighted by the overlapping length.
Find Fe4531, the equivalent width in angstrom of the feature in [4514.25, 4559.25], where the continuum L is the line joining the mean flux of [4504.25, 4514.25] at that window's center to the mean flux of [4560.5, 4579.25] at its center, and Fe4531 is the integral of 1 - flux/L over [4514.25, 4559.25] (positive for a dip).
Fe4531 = 2.1 angstrom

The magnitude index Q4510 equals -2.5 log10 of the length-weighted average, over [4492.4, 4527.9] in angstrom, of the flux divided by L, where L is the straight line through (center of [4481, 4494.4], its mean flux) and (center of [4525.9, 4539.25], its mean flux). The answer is 0.02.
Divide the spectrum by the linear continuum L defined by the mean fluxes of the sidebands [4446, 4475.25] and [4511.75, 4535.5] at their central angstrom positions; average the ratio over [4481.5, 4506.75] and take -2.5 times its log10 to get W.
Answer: -0.03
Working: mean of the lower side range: 11.3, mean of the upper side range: 12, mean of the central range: 12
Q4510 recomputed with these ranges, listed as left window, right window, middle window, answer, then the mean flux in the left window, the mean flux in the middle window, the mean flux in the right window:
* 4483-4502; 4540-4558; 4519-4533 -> -0.04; 12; 12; 11.2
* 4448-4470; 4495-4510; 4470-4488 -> -0.05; 10.9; 12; 12.1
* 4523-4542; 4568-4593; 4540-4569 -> 0.03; 12.3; 11.6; 11.6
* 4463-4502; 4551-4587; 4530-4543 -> -0.04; 11.8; 12.2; 11.7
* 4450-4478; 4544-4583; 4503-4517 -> -0.08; 11.1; 12.3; 11.7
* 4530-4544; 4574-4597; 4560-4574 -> -0.02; 12.1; 12.1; 11.6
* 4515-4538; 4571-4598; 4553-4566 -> -0.01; 12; 11.9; 11.6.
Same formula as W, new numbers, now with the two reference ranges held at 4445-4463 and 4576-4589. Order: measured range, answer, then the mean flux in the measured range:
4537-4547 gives -0.005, 11.5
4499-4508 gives -0.052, 12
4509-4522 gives -0.034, 11.8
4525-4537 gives -0.098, 12.5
